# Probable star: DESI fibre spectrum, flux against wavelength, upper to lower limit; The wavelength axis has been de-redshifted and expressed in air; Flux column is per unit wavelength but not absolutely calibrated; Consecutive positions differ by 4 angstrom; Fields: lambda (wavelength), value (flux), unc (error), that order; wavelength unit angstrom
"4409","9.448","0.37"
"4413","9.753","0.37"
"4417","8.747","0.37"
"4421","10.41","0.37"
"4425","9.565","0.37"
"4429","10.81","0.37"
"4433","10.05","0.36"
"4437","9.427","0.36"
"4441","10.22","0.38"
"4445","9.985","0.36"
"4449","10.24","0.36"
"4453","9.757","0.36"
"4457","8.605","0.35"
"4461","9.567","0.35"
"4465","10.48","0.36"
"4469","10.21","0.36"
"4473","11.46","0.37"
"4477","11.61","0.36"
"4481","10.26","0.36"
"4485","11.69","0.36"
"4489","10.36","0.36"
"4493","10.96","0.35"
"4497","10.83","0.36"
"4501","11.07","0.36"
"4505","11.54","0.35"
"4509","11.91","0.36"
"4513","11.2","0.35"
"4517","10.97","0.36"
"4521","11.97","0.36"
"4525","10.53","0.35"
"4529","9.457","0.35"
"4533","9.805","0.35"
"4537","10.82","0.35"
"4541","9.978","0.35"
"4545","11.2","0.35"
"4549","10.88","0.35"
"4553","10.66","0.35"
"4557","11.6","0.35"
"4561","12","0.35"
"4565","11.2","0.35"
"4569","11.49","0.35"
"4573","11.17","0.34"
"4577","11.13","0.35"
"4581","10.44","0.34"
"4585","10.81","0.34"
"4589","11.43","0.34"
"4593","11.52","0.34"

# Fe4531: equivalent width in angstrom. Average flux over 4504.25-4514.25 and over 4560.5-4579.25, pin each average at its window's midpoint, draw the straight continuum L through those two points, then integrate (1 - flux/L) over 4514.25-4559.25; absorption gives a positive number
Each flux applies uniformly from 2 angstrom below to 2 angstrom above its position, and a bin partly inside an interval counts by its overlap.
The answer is 2.9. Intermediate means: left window 11.6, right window 11.3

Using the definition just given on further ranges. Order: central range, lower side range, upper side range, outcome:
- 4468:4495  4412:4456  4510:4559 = -1.7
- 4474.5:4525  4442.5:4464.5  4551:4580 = -4.0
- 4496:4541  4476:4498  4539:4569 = 0.5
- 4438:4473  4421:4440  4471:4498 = 1.8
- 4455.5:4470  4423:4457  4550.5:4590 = 0.6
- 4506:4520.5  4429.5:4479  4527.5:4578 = -1.2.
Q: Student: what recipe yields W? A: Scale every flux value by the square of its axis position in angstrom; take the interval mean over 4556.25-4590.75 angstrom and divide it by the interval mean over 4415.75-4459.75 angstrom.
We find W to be 1.22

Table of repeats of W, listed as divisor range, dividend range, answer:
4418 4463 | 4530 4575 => 1.17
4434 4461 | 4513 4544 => 1.13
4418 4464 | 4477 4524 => 1.16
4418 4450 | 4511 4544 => 1.10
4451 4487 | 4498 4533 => 1.08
